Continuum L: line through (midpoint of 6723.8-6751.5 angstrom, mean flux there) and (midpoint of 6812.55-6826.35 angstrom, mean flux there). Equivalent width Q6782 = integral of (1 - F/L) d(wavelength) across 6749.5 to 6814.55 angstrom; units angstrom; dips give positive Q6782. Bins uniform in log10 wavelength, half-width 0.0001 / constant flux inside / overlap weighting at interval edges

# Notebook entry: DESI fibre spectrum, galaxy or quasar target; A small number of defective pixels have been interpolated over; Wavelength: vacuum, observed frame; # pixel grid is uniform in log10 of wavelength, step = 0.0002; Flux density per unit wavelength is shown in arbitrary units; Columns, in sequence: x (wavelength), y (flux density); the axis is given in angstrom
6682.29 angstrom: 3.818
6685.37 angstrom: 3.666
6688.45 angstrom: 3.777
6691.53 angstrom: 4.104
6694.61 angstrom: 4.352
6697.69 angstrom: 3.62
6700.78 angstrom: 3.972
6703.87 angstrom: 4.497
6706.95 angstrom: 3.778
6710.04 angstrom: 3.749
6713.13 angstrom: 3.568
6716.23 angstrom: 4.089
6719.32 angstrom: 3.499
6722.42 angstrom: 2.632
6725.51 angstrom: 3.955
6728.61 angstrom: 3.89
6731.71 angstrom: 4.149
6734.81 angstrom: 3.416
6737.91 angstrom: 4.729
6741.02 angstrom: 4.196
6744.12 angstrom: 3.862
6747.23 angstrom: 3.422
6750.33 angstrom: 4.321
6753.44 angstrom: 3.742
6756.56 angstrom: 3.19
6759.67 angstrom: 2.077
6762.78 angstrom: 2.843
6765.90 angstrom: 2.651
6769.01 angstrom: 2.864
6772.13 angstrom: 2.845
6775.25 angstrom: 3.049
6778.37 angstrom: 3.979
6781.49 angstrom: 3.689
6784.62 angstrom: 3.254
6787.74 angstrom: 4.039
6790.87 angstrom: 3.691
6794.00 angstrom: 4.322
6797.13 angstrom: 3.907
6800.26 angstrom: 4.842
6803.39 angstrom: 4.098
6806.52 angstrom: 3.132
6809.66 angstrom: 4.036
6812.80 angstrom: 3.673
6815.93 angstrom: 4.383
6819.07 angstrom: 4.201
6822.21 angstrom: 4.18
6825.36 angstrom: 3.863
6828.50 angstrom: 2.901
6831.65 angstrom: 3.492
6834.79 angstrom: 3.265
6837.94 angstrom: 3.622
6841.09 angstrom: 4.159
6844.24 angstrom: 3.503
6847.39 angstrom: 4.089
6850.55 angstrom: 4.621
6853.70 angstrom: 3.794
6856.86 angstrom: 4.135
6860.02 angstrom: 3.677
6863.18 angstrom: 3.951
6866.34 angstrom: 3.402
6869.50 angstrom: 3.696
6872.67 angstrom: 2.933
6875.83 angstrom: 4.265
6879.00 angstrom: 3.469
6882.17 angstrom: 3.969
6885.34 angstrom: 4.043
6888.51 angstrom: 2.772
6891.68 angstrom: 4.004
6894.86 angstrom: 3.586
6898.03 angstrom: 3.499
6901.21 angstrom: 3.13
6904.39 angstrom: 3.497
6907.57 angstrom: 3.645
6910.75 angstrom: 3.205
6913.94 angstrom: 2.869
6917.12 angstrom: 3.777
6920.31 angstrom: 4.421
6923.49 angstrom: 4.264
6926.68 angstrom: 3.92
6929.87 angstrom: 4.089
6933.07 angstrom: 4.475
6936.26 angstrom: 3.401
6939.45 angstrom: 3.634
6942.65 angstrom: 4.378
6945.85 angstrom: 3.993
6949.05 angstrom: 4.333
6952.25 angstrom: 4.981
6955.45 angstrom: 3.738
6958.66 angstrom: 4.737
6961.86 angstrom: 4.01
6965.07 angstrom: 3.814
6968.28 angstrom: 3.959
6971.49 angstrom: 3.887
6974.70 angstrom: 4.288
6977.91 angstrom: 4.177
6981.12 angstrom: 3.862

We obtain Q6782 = 8.4 angstrom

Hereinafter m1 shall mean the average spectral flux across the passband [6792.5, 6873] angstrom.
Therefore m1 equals 3.85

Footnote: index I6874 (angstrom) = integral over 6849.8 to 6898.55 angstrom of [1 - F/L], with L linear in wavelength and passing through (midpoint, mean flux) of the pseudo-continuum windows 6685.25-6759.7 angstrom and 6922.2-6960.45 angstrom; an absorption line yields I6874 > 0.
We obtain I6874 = 3.88 angstrom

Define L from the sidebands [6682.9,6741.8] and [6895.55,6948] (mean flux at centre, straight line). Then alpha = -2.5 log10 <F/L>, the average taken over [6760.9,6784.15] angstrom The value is 0.22 mag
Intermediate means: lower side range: 3.87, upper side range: 3.77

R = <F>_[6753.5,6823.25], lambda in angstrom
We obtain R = 3.59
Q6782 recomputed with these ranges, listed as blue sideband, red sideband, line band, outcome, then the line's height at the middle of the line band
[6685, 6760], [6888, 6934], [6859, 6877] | 0.4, 3.71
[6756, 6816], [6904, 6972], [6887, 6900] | 1.3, 3.83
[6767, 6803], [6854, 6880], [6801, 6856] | -2.3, 3.69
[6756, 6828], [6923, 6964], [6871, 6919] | 5.4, 3.97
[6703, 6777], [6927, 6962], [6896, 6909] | 1.9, 4.03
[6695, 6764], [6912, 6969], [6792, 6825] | -2.0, 3.83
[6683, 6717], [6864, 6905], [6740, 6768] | 3.5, 3.82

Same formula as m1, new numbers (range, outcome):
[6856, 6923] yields 3.62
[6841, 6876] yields 3.82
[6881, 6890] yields 3.59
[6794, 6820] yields 4.05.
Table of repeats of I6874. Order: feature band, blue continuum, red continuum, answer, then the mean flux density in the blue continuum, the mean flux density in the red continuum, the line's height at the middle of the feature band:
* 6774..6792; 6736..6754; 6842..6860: 1.82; 4.05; 4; 4.03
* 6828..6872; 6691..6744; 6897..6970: 1.80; 3.89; 3.91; 3.9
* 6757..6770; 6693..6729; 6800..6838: 3.94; 3.8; 3.79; 3.8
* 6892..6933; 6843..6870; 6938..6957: 3.73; 3.89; 4.18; 4.07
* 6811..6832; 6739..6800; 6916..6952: -0.79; 3.51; 4.1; 3.7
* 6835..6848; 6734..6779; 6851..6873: -0.30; 3.4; 3.75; 3.68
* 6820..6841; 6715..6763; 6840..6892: 0.72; 3.64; 3.78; 3.75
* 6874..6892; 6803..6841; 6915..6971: 0.90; 3.74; 4.1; 3.92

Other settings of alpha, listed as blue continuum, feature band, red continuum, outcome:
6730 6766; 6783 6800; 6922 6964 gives -0.06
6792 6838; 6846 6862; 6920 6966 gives -0.03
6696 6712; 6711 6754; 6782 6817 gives 0.03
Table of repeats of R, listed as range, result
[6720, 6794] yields 3.52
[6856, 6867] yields 3.8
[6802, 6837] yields 3.74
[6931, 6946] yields 3.98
